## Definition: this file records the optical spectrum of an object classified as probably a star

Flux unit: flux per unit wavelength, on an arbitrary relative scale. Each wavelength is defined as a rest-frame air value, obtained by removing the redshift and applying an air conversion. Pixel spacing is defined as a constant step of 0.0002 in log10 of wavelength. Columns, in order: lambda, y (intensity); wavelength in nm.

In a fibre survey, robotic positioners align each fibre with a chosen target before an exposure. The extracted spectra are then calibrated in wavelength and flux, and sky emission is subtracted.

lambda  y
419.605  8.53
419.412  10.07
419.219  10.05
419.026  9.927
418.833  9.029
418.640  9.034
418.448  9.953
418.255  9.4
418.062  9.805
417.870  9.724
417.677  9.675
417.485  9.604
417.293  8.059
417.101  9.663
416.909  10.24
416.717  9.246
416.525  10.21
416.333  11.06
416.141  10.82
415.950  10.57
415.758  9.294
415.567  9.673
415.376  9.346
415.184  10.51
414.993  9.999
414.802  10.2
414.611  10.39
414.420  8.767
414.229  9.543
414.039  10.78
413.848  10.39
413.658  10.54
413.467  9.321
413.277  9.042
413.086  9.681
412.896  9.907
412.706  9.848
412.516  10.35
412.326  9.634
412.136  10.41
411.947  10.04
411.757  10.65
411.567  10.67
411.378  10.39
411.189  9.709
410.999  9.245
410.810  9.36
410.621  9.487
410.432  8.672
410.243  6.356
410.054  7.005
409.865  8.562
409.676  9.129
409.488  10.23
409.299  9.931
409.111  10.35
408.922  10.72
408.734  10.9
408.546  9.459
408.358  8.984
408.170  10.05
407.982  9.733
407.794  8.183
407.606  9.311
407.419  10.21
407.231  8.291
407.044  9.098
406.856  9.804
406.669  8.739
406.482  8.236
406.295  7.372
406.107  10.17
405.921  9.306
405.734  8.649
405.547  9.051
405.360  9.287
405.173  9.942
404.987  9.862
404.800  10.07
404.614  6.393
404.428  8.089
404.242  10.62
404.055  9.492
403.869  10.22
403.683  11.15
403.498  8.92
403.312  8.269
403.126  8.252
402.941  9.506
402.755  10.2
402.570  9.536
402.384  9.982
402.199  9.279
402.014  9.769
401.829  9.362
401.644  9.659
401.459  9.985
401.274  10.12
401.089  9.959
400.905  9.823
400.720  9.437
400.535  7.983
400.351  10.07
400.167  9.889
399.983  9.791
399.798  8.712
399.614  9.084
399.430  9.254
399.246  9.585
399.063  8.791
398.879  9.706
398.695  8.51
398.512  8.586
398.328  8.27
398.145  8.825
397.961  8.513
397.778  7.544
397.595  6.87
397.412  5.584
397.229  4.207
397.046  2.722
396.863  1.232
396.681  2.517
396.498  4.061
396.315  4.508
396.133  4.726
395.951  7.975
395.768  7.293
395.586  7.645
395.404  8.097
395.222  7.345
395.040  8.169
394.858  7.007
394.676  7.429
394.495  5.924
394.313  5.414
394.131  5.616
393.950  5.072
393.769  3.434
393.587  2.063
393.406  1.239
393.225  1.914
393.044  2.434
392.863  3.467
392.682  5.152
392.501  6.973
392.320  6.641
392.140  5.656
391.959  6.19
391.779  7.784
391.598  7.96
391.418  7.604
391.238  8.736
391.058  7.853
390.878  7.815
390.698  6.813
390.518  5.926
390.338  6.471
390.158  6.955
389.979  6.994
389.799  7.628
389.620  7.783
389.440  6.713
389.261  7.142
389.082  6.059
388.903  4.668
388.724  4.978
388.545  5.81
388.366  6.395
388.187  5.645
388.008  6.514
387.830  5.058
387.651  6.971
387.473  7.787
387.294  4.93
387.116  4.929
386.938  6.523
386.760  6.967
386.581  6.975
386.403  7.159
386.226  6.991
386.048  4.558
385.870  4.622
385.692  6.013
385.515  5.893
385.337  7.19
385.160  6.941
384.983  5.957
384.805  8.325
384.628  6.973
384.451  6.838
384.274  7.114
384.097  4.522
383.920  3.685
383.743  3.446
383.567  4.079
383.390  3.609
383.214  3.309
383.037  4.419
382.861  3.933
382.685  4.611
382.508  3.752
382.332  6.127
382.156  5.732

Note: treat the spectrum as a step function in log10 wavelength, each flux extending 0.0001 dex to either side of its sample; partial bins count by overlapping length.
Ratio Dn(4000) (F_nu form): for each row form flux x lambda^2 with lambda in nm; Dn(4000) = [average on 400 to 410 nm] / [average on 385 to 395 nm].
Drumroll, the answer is 1.69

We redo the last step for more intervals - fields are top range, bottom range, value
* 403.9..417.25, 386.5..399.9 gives 1.64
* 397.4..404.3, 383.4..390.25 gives 1.62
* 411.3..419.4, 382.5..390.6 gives 1.94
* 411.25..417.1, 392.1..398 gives 2.10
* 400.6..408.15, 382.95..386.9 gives 1.80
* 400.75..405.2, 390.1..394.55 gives 1.79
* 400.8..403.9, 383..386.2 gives 1.93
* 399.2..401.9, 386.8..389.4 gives 1.69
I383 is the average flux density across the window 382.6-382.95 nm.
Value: 4.28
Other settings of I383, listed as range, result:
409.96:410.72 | 7.89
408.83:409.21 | 10.5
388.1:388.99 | 5.5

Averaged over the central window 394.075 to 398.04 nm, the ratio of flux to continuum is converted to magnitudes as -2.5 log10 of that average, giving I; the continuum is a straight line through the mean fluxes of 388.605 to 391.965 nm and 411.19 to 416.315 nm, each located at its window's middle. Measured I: 0.286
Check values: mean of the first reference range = 6.96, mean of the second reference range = 10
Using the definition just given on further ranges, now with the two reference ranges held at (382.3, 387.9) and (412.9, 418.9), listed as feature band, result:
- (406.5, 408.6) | -0.07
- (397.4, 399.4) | -0.13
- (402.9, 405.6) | -0.13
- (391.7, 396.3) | 0.22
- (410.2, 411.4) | 0.01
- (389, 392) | -0.14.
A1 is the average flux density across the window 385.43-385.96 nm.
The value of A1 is 5.5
